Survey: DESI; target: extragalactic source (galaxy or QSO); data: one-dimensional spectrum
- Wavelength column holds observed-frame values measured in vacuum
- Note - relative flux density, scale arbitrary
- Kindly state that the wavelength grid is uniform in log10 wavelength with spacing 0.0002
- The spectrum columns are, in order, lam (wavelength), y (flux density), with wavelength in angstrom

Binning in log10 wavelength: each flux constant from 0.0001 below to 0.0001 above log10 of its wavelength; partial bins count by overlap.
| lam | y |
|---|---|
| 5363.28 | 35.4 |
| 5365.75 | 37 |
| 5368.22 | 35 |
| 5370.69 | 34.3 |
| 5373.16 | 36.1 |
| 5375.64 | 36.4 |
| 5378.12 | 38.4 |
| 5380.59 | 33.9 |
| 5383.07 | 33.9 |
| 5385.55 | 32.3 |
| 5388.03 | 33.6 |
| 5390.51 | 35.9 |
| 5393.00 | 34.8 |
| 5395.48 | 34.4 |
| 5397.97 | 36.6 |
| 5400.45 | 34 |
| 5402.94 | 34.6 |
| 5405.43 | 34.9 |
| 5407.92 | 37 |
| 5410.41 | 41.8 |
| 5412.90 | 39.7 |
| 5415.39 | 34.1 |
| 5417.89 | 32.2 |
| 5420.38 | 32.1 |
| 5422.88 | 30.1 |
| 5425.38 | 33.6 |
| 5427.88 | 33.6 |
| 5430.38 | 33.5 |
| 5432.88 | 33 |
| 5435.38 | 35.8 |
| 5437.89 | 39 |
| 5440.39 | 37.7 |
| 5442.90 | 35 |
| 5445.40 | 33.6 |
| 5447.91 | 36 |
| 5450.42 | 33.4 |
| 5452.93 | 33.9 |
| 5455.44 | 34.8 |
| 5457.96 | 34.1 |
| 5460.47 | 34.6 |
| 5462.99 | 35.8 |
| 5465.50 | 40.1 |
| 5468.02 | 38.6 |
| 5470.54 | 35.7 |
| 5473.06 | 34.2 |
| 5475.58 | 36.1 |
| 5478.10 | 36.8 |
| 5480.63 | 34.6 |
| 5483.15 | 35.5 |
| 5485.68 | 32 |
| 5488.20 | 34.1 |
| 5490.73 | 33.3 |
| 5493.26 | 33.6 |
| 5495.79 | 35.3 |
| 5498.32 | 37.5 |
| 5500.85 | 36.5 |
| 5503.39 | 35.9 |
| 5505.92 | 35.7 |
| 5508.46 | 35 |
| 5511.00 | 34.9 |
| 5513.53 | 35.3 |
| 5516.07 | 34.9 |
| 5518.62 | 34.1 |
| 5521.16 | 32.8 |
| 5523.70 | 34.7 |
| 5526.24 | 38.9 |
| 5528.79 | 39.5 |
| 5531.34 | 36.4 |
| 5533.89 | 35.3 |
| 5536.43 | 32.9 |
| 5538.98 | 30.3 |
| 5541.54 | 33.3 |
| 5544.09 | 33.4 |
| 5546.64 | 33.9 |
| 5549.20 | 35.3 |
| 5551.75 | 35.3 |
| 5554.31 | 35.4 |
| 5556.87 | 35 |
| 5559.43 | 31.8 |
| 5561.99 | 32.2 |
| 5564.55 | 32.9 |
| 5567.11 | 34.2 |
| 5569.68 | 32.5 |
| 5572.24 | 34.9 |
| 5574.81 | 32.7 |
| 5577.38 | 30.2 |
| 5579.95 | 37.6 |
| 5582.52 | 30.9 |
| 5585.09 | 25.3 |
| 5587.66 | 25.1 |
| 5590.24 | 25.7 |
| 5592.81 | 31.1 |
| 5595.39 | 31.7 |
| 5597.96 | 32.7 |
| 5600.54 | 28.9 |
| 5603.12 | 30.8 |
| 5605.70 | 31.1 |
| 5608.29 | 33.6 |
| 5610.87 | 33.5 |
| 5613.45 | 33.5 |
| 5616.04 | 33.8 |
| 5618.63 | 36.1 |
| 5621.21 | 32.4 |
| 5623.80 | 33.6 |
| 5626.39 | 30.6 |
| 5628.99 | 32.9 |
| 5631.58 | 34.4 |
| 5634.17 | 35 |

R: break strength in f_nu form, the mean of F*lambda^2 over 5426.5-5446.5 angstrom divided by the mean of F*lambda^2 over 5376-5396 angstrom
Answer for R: 1.03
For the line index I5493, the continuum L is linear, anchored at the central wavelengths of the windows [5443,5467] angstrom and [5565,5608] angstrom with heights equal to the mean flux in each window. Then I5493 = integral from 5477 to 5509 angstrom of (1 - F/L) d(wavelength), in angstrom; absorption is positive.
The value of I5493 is -1.0 angstrom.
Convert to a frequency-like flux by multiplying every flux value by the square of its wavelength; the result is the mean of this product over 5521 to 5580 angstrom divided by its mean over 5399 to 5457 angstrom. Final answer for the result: 1.0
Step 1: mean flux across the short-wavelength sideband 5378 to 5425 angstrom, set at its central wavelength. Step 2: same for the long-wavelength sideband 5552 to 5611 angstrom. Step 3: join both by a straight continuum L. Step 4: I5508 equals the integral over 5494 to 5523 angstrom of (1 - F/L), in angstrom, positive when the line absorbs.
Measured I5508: -1.9 angstrom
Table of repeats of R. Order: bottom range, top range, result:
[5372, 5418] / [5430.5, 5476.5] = 1.02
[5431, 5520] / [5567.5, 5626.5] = 0.94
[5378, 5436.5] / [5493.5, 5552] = 1.05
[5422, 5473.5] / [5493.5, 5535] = 1.04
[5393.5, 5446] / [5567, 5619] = 0.96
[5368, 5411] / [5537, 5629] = 0.98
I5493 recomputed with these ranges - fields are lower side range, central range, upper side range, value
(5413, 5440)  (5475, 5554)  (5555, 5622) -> -4.81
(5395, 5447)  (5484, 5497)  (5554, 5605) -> -0.08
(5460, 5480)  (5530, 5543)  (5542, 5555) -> 0.44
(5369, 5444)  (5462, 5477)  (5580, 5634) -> -1.23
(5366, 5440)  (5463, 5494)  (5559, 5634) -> -1.43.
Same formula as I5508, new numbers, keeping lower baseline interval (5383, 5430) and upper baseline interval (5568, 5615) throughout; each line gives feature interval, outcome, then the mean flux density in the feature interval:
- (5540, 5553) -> -0.8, 34.2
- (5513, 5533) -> -2.0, 35.8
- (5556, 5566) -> -0.3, 32.9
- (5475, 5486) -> -0.6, 35.2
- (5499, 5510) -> -1.0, 35.8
